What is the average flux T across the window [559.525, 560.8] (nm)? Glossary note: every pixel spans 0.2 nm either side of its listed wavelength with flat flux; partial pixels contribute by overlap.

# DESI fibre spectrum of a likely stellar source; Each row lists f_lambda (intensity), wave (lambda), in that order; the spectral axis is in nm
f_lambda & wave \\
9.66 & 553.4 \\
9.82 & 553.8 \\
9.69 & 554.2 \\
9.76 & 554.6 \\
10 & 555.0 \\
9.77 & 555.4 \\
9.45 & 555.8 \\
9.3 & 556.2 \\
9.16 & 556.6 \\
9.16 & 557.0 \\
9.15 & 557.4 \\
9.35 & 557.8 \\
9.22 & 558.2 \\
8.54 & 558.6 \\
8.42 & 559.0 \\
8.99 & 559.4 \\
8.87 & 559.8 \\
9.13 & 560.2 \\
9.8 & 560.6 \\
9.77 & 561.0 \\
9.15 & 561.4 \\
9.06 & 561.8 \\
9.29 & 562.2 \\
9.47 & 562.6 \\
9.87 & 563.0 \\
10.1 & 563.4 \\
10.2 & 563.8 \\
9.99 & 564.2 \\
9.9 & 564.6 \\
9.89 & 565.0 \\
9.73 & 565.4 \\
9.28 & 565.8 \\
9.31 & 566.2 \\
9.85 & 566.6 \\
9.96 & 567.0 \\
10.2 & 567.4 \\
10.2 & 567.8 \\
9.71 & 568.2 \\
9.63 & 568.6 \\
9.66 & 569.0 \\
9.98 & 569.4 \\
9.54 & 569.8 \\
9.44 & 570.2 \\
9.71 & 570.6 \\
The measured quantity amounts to 9.25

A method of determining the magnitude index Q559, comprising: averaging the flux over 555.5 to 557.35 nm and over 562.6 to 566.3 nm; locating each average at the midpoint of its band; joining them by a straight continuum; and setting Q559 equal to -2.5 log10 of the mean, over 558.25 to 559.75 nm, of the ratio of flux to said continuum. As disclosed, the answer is 0.09 mag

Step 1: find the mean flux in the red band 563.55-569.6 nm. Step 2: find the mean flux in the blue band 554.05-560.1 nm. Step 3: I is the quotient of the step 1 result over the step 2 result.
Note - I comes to 1.06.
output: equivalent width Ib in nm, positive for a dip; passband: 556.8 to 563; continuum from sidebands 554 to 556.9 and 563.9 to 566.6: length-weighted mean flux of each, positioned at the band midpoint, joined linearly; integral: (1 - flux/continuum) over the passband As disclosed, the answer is 0.29 nm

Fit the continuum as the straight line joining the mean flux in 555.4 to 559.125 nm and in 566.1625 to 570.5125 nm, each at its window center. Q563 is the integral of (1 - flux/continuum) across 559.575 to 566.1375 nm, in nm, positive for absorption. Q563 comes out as -0.08 nm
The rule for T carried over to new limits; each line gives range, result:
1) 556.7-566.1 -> 9.4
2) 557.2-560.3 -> 8.95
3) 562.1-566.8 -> 9.75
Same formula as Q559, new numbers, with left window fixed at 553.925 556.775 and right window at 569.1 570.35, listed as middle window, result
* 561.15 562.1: 0.054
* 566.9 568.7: -0.033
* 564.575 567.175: -0.005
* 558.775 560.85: 0.066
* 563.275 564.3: -0.052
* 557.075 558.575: 0.053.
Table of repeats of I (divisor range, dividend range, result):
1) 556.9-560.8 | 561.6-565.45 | 1.08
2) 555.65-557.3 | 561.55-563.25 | 1.02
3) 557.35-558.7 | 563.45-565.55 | 1.09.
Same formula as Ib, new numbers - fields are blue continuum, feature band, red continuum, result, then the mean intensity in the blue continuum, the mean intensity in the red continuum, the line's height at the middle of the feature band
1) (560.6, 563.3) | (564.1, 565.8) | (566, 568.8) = -0.02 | 9.49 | 9.84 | 9.68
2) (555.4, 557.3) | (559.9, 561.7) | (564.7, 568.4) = 0.02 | 9.31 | 9.8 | 9.52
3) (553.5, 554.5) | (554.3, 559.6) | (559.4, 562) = 0.16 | 9.75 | 9.27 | 9.54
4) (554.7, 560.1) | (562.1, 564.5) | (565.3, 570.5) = -0.09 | 9.19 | 9.73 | 9.49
